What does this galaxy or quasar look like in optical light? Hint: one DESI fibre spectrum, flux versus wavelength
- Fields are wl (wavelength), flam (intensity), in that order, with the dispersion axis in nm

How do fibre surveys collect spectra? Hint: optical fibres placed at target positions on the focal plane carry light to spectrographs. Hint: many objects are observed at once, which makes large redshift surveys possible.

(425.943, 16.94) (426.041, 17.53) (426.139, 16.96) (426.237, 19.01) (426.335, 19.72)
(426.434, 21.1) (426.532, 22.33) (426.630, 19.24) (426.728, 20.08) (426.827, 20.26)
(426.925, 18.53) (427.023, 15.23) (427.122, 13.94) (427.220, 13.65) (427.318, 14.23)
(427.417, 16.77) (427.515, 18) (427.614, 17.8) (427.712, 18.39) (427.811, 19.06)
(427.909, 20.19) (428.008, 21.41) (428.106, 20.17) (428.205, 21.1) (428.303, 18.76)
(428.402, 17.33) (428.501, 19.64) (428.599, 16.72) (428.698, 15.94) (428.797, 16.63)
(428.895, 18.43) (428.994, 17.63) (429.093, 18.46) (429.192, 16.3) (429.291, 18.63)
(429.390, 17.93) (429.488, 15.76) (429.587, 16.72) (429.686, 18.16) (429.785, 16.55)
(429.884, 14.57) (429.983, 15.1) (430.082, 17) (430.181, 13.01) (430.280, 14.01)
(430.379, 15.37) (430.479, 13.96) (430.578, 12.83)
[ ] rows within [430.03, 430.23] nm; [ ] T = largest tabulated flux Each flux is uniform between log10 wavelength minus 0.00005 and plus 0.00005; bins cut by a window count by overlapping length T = 17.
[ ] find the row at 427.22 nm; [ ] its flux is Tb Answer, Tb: 13.65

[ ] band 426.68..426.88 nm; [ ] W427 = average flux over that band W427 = 20.1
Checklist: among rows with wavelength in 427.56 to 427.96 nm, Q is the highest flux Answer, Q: 20.19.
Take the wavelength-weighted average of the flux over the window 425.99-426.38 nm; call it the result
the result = 18.3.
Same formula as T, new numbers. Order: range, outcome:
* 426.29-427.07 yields 22.33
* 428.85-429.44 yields 18.63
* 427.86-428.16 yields 21.41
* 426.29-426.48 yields 21.1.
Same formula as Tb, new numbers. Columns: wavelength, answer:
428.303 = 18.76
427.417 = 16.77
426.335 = 19.72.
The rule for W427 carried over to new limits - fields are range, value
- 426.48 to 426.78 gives 20.5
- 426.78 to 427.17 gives 17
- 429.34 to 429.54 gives 16.9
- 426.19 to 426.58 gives 20.5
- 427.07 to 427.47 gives 14.7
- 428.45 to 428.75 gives 17.4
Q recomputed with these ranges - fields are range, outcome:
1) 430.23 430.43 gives 15.37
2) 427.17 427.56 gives 18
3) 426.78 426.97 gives 20.26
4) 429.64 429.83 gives 18.16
